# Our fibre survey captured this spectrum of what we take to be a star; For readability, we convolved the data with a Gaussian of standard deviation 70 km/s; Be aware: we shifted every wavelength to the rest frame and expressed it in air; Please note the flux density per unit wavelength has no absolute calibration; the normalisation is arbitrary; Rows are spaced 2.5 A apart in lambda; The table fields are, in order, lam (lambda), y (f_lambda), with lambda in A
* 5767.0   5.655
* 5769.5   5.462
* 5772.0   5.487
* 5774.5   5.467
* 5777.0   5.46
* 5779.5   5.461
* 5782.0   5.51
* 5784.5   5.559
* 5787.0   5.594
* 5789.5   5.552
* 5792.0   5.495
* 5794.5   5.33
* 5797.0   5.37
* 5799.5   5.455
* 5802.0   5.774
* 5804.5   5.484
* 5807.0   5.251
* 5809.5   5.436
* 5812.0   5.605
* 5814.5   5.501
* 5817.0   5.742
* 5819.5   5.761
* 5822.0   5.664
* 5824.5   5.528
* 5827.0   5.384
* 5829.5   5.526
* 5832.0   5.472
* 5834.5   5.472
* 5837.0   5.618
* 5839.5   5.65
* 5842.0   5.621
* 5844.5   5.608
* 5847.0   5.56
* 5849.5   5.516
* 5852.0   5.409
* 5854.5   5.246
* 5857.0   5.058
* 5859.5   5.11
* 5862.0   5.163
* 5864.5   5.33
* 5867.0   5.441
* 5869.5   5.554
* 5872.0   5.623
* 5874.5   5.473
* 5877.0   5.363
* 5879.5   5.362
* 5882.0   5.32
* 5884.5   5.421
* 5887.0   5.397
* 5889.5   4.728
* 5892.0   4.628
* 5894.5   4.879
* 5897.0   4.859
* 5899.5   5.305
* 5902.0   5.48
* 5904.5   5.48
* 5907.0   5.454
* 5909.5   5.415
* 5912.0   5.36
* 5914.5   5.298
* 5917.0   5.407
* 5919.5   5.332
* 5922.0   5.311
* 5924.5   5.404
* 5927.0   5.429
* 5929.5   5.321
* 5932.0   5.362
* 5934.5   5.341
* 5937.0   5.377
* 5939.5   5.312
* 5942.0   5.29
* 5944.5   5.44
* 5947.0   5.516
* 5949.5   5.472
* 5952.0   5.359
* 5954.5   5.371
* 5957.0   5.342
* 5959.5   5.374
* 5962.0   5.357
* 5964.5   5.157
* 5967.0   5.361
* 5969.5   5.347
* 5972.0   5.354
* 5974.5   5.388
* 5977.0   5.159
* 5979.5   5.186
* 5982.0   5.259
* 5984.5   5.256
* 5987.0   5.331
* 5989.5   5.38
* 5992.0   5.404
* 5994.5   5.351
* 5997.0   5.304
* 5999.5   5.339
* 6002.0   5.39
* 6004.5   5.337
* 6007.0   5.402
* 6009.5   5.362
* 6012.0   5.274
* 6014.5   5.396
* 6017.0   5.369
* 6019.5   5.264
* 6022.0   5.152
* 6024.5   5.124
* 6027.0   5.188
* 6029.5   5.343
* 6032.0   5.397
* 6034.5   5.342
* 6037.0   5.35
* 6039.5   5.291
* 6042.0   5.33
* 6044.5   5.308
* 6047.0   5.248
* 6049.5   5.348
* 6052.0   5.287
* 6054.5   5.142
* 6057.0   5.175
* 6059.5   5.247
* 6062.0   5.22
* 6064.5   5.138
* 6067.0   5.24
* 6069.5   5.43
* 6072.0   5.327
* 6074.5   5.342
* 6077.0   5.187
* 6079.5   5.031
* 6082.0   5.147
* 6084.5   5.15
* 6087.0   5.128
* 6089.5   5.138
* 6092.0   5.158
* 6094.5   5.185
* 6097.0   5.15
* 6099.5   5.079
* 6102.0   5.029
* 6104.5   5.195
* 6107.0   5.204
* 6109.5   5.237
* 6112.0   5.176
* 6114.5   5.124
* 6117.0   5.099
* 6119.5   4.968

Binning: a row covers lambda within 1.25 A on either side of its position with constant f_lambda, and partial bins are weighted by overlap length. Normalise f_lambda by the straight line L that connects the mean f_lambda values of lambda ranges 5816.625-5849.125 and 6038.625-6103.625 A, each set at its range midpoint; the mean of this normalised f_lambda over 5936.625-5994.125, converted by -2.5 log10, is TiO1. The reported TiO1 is 0.01 mag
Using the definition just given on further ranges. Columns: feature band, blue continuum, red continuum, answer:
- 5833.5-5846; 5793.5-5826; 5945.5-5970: -0.019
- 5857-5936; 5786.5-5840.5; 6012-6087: 0.027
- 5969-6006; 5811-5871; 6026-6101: 0.000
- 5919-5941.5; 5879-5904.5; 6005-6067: -0.035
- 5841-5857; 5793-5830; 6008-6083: 0.005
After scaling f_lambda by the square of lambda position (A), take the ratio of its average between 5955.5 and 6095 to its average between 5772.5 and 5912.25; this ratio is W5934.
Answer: 1.0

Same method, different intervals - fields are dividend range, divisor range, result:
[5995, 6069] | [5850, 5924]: 1.05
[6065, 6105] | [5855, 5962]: 1.03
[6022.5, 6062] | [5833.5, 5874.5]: 1.03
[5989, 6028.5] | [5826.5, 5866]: 1.04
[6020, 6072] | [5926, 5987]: 1.02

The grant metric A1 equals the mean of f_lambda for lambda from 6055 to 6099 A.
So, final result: 5.2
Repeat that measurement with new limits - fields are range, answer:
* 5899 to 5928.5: 5.39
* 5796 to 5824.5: 5.55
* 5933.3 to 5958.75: 5.38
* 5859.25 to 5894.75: 5.27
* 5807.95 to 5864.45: 5.48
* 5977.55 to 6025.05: 5.31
